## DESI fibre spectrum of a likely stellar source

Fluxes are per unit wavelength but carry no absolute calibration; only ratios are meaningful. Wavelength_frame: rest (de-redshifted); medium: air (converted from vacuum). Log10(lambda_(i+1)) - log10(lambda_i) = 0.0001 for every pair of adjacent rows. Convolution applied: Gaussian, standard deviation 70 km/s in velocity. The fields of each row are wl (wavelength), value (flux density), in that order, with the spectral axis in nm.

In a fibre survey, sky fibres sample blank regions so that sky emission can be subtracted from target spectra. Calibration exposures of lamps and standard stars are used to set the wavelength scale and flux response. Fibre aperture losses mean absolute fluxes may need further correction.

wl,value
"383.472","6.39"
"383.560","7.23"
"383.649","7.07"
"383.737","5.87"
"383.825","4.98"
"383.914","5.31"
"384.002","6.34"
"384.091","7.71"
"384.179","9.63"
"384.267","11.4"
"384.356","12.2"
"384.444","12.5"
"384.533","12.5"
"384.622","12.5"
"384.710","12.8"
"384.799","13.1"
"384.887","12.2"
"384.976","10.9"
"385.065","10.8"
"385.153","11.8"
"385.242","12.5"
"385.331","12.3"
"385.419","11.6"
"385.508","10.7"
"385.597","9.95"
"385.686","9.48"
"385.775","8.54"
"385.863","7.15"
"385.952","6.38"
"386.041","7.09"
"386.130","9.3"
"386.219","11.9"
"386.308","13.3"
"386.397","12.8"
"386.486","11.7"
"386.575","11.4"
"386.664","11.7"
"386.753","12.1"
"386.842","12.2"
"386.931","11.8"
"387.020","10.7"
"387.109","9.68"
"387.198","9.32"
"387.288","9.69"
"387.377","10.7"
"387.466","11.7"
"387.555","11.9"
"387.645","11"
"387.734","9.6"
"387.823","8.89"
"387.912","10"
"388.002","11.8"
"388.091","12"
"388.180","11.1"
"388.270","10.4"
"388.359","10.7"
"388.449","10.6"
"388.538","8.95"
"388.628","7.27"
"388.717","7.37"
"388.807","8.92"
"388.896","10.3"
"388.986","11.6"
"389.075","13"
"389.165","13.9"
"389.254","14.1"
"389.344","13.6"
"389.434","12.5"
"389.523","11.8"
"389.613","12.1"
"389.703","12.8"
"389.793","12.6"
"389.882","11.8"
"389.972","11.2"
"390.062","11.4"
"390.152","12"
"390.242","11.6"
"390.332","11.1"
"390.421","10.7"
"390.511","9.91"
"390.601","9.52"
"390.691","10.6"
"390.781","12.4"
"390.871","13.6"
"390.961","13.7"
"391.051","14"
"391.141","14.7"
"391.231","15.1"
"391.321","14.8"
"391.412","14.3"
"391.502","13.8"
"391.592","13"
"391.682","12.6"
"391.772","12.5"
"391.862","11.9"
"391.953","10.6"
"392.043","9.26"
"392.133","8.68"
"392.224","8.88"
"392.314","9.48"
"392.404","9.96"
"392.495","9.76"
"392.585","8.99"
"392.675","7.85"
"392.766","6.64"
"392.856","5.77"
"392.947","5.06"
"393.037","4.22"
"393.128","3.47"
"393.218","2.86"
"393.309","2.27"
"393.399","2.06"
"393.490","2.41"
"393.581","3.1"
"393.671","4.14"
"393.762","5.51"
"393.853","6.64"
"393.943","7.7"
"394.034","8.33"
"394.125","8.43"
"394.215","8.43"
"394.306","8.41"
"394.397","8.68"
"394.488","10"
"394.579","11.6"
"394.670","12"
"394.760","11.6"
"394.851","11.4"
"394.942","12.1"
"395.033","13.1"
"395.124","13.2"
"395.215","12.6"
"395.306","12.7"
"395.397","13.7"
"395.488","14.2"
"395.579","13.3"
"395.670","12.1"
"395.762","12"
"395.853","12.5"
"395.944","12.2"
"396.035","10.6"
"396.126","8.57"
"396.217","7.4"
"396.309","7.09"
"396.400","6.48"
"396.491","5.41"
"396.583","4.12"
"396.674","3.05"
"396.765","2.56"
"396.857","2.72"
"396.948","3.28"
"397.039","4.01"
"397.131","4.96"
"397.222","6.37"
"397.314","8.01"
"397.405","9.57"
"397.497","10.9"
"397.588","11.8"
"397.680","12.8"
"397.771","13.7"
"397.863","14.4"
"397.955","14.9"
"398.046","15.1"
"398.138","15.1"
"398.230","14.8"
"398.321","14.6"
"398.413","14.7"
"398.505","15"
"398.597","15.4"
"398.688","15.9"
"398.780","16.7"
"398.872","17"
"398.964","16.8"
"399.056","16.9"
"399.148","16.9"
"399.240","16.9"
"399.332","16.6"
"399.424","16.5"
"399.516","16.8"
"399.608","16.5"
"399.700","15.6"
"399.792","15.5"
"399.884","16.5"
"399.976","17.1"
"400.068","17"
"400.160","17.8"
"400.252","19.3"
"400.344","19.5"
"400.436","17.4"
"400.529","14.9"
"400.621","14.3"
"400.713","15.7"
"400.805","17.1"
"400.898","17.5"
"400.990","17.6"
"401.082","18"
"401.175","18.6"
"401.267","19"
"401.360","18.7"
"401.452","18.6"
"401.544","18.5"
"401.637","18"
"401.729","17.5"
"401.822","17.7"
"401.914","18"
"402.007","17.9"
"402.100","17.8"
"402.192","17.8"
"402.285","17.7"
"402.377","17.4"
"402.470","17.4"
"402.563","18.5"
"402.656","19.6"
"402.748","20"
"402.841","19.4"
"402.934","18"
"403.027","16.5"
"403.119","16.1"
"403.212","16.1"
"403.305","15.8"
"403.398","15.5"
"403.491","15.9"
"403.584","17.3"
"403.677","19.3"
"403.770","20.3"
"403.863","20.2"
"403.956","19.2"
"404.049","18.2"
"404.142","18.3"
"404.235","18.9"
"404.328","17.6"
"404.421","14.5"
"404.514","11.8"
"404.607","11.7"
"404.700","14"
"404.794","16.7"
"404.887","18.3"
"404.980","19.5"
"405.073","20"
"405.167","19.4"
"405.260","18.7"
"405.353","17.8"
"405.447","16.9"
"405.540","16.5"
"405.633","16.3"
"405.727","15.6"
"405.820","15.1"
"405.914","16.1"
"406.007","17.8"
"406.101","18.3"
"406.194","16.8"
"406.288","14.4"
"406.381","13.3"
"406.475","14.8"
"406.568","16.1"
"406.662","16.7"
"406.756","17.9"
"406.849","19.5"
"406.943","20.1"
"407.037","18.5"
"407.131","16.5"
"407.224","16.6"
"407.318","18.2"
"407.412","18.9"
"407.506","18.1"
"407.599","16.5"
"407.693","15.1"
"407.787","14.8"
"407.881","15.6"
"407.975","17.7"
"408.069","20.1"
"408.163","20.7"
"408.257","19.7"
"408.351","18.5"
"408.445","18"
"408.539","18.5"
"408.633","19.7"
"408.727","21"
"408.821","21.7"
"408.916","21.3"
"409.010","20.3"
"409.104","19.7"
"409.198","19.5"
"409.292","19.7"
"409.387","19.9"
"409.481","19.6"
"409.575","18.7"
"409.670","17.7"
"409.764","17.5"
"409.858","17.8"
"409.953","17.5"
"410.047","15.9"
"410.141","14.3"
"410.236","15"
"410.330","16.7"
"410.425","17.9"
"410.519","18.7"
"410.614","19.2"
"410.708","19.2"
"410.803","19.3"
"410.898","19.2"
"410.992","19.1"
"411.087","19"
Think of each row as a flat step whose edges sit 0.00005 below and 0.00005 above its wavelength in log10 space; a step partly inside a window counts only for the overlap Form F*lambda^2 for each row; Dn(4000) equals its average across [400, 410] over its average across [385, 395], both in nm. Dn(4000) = 1.88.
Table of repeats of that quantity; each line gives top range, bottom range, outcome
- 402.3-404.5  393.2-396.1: 1.96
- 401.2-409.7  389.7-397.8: 2.00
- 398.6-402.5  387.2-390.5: 1.65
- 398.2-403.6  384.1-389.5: 1.68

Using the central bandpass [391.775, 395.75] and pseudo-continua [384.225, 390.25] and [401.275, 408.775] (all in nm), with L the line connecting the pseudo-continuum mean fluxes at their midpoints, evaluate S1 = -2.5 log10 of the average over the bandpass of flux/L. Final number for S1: 0.472 mag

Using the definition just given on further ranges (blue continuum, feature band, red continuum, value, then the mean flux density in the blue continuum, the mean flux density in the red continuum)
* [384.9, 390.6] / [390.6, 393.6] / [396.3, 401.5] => 0.260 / 10.9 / 13.8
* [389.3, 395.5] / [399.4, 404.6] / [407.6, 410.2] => -0.168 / 10.1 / 18.5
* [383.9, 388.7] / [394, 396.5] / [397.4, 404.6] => 0.314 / 10.6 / 16.7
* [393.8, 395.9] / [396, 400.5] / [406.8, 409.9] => 0.049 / 11.1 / 18.7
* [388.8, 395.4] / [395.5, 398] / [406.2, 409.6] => 0.388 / 10.2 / 18.2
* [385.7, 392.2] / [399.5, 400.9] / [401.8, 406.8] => -0.078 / 11.3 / 17.2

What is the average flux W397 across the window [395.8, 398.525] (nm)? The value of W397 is 9.52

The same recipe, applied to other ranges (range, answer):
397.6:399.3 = 15.4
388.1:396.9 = 9.86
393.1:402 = 12.3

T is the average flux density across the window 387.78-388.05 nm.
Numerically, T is 10.3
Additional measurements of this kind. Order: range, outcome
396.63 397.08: 3.12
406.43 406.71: 15.9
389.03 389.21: 13.5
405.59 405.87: 15.6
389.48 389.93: 12.2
